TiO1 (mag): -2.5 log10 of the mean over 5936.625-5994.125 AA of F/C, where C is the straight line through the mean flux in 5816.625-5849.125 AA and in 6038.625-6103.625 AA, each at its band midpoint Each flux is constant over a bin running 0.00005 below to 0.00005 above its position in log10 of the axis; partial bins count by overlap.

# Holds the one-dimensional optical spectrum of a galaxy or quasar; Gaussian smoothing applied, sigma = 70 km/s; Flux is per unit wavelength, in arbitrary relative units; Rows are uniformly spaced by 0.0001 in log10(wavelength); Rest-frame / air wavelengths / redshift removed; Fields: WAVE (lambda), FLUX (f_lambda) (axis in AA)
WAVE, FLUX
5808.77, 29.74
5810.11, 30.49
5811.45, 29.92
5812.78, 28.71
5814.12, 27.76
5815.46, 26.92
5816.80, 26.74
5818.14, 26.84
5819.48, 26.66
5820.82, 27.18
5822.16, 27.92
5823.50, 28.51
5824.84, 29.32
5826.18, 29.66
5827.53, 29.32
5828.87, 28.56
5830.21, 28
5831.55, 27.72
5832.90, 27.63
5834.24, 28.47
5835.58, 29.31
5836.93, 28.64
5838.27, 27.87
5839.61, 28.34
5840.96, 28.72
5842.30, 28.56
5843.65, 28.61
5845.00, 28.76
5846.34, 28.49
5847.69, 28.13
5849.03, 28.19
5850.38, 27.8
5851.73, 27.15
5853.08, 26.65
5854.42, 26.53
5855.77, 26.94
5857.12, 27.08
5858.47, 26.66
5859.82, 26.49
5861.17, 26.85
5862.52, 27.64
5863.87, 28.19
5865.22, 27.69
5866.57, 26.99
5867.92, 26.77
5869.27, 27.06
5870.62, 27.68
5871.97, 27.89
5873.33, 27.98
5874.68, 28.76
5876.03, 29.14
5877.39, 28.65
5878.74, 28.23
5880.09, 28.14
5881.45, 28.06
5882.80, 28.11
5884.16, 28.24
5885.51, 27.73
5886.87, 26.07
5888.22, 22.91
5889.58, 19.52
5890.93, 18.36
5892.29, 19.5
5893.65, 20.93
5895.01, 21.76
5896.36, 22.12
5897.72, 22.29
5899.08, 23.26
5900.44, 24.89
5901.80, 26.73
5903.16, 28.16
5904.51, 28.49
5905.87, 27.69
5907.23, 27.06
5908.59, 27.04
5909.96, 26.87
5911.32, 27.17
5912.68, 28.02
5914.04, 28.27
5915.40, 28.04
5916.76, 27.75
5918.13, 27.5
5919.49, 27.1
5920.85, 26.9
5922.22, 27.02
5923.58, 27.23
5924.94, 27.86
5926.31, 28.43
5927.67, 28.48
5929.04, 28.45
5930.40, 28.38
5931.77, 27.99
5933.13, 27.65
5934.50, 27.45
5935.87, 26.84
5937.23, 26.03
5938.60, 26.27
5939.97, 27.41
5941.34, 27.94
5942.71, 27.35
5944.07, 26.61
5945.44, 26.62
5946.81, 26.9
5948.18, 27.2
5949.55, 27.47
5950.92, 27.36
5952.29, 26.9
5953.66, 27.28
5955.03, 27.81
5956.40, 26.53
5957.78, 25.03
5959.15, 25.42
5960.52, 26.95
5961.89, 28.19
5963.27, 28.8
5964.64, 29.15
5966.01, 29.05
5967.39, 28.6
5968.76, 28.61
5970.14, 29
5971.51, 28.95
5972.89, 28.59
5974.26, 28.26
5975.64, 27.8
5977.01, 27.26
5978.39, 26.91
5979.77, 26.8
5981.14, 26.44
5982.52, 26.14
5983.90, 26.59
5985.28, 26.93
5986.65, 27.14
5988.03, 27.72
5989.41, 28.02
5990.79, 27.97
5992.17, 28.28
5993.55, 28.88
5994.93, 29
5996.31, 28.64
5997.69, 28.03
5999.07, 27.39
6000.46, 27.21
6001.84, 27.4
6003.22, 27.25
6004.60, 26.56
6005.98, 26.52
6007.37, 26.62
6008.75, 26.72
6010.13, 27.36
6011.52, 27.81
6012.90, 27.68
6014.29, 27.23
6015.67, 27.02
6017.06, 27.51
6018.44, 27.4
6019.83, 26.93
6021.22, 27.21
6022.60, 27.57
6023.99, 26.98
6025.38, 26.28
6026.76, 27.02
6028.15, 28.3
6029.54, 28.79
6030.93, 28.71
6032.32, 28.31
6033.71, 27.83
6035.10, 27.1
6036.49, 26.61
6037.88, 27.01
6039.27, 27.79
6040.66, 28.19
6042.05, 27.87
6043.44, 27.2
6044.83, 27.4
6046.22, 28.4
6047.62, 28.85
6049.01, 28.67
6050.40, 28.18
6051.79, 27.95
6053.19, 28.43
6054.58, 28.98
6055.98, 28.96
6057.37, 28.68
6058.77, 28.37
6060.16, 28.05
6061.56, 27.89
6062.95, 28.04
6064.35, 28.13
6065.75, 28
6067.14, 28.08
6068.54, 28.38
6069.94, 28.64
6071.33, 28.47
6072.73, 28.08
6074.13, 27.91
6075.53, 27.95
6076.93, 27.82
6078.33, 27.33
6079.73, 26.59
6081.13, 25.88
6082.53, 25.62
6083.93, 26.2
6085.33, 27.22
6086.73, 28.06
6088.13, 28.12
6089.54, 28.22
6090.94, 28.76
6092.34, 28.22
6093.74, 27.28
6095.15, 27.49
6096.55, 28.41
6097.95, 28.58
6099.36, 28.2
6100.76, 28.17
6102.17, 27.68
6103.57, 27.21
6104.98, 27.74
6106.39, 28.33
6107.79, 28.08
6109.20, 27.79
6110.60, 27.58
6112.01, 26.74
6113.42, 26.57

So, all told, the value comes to 0.02 mag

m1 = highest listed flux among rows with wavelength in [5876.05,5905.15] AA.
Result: 28.65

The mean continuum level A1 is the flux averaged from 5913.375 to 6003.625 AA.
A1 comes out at 27.6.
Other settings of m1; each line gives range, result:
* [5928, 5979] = 29.15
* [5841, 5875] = 28.76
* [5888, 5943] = 28.49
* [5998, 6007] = 27.4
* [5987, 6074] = 29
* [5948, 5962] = 28.19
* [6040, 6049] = 28.85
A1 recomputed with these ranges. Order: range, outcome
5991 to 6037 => 27.5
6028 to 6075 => 28.1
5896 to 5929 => 26.9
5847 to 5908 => 26.2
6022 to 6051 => 27.8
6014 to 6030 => 27.3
